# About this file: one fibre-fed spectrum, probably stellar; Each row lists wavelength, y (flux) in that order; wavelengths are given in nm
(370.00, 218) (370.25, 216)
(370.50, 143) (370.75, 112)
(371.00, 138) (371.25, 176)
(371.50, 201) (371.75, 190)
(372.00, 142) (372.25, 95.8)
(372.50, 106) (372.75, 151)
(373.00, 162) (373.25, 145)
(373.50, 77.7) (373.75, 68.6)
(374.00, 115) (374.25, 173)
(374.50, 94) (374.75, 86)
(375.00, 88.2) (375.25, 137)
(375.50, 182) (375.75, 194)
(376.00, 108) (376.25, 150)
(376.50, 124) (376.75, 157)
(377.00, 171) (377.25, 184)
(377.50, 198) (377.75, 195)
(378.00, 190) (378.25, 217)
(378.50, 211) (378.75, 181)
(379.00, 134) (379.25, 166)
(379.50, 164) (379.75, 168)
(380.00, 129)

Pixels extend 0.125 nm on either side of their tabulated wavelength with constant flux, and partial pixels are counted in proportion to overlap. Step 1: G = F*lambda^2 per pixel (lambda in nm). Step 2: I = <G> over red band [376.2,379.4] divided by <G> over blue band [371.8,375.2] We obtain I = 1.5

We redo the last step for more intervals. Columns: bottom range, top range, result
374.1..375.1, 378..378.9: 1.83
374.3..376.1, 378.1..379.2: 1.45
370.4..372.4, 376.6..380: 1.23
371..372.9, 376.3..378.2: 1.19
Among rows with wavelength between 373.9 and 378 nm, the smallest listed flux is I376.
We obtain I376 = 86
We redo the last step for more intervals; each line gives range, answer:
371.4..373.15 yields 95.8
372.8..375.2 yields 68.6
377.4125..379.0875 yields 134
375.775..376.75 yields 108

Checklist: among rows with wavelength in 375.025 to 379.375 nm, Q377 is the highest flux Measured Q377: 217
